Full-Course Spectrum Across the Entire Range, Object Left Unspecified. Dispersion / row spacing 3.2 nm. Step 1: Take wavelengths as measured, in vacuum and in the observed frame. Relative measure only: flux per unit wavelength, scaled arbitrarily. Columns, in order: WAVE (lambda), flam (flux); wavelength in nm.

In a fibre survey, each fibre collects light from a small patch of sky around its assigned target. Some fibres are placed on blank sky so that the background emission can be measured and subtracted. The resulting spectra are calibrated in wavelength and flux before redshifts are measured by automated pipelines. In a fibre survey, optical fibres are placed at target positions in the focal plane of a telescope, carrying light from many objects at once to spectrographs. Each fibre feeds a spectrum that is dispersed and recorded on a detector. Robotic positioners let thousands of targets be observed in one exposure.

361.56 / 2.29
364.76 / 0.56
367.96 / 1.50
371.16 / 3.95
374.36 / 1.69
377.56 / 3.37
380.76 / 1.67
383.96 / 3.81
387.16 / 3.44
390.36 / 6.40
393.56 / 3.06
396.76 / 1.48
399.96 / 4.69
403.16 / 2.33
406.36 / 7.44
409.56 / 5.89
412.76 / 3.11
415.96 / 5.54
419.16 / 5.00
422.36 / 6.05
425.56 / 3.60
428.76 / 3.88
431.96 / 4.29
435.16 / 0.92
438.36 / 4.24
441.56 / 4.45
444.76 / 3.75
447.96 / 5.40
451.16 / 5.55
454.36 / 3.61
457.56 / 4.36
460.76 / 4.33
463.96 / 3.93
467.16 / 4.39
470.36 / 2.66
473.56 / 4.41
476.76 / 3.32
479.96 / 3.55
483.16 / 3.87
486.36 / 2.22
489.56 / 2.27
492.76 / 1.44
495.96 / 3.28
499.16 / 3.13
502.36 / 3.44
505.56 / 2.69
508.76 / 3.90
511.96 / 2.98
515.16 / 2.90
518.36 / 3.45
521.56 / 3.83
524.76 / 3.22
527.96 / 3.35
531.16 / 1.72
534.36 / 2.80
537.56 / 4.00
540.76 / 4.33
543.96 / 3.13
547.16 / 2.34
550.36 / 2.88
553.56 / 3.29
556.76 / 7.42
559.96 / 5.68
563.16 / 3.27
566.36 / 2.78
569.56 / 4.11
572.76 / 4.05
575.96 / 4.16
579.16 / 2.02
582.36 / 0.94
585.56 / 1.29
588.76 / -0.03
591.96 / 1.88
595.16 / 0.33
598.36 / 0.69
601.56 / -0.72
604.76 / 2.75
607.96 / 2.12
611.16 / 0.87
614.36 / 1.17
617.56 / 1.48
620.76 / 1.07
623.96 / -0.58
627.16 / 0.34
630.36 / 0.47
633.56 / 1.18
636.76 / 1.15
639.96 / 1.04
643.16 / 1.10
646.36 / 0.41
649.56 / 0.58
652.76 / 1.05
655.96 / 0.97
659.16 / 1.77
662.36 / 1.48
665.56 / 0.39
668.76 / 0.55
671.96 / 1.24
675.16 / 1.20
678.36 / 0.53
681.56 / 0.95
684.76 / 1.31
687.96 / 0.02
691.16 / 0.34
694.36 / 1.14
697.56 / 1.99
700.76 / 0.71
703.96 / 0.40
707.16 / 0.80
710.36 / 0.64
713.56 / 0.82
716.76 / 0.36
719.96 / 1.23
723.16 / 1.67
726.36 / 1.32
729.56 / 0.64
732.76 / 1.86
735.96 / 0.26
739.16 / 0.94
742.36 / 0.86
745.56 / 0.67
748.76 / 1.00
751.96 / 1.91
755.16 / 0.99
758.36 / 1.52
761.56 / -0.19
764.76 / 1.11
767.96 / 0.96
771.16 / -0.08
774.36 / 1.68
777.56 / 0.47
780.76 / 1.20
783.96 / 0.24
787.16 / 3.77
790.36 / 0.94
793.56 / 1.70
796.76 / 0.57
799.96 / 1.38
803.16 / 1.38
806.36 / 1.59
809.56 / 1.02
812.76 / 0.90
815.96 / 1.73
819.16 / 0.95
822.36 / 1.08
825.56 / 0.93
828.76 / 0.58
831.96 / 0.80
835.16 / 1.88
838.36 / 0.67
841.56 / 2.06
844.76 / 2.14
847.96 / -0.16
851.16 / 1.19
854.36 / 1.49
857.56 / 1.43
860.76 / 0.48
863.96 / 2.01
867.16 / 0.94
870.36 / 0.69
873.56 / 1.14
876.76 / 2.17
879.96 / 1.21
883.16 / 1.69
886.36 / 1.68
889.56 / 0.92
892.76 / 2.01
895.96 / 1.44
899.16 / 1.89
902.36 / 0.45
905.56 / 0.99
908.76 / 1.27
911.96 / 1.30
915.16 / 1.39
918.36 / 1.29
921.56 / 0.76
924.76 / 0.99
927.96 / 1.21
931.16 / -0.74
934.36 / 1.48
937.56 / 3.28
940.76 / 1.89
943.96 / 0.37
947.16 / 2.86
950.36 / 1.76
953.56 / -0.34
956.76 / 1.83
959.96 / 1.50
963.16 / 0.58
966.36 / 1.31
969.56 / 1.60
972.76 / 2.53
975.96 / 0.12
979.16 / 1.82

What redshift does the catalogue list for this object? 1.11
